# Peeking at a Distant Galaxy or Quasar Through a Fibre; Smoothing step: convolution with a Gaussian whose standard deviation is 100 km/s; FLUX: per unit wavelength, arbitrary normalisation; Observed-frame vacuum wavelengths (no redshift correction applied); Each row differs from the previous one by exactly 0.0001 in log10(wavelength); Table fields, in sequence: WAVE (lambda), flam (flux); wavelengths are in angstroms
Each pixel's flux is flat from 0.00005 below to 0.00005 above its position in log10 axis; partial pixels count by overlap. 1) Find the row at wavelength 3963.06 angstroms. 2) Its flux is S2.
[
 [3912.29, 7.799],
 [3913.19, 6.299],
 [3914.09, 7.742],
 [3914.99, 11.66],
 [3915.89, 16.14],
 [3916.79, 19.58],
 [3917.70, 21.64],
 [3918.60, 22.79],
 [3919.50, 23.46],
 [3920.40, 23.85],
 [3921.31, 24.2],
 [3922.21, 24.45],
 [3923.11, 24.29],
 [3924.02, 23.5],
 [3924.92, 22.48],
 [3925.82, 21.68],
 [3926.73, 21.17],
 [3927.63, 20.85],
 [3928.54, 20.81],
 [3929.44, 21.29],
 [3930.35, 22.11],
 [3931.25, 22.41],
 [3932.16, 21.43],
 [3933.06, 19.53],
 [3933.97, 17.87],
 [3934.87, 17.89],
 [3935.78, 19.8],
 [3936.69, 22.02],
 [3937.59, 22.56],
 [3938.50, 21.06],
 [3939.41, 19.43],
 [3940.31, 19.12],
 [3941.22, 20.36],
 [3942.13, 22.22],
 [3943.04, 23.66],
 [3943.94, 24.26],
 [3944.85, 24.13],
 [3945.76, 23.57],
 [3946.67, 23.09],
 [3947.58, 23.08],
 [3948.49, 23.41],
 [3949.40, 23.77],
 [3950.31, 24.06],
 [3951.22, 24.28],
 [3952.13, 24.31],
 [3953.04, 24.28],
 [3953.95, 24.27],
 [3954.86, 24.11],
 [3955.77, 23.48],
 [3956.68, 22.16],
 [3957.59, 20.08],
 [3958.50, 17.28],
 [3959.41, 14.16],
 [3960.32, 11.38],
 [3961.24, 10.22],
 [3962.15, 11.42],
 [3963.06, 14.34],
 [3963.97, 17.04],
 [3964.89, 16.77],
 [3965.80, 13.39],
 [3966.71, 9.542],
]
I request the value 14.34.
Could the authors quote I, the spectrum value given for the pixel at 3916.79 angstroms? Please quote 19.58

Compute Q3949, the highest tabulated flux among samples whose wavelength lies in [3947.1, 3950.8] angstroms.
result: 24.06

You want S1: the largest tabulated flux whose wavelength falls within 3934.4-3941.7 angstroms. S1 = 22.56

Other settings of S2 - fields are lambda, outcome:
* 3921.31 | 24.2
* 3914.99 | 11.66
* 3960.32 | 11.38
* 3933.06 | 19.53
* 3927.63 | 20.85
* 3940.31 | 19.12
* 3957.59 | 20.08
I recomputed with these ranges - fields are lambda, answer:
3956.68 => 22.16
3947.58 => 23.08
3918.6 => 22.79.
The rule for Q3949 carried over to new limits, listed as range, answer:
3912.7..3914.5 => 7.742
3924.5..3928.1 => 22.48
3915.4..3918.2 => 21.64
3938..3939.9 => 21.06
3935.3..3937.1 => 22.02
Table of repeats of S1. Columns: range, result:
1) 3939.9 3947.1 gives 24.26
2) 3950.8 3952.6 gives 24.31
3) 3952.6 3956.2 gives 24.28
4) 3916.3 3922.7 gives 24.45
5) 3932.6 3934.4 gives 19.53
